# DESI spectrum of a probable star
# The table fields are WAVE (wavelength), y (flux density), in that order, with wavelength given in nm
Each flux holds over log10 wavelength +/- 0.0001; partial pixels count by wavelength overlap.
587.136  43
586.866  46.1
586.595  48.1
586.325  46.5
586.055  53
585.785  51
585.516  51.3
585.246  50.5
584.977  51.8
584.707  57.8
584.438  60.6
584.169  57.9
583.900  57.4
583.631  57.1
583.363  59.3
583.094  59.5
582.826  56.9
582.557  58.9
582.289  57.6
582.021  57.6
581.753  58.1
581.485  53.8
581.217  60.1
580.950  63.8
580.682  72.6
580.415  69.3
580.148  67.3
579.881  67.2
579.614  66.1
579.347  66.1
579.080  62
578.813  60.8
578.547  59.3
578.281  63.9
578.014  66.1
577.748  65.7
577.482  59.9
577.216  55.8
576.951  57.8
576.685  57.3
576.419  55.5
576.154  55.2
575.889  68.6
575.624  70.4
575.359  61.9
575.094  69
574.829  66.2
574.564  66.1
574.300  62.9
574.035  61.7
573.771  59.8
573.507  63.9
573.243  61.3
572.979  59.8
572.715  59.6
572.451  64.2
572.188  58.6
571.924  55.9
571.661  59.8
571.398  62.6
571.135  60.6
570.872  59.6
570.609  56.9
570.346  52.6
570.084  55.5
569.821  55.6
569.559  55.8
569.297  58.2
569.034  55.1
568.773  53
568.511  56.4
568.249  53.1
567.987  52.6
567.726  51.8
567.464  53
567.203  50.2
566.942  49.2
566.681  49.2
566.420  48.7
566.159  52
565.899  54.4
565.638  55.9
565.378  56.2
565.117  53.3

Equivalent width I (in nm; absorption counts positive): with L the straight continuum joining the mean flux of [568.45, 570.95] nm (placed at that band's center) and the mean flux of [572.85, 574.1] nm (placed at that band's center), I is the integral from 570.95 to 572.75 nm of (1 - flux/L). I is -0.04 nm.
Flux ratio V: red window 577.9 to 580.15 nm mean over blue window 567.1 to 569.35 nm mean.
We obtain 1.2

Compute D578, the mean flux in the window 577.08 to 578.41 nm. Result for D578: 62.3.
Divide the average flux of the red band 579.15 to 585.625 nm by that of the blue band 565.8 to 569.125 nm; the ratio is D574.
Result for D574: 1.1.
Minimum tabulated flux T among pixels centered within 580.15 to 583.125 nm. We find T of 53.8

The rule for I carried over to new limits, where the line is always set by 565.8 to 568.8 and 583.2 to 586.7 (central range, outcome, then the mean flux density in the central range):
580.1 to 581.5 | -0.30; 65.2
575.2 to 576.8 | -0.26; 61.7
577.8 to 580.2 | -0.49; 64.2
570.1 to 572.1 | -0.22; 58.1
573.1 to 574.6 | -0.27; 62.4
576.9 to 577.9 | -0.13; 60.1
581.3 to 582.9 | -0.10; 57.2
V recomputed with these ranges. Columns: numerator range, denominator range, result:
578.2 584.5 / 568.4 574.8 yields 1.04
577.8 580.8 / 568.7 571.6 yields 1.15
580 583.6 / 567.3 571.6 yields 1.09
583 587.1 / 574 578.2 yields 0.86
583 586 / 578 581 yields 0.85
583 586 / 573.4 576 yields 0.86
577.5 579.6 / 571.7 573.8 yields 1.05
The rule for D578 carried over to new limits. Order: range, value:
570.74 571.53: 60.9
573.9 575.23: 65.1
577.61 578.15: 65.8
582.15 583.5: 58.5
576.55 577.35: 57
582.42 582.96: 57.9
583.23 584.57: 58.5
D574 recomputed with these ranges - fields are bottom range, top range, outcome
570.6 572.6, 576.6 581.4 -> 1.06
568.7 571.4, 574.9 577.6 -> 1.08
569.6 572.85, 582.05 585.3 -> 0.98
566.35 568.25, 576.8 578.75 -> 1.20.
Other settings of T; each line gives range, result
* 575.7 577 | 55.2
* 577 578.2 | 55.8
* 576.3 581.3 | 55.5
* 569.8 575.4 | 52.6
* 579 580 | 62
